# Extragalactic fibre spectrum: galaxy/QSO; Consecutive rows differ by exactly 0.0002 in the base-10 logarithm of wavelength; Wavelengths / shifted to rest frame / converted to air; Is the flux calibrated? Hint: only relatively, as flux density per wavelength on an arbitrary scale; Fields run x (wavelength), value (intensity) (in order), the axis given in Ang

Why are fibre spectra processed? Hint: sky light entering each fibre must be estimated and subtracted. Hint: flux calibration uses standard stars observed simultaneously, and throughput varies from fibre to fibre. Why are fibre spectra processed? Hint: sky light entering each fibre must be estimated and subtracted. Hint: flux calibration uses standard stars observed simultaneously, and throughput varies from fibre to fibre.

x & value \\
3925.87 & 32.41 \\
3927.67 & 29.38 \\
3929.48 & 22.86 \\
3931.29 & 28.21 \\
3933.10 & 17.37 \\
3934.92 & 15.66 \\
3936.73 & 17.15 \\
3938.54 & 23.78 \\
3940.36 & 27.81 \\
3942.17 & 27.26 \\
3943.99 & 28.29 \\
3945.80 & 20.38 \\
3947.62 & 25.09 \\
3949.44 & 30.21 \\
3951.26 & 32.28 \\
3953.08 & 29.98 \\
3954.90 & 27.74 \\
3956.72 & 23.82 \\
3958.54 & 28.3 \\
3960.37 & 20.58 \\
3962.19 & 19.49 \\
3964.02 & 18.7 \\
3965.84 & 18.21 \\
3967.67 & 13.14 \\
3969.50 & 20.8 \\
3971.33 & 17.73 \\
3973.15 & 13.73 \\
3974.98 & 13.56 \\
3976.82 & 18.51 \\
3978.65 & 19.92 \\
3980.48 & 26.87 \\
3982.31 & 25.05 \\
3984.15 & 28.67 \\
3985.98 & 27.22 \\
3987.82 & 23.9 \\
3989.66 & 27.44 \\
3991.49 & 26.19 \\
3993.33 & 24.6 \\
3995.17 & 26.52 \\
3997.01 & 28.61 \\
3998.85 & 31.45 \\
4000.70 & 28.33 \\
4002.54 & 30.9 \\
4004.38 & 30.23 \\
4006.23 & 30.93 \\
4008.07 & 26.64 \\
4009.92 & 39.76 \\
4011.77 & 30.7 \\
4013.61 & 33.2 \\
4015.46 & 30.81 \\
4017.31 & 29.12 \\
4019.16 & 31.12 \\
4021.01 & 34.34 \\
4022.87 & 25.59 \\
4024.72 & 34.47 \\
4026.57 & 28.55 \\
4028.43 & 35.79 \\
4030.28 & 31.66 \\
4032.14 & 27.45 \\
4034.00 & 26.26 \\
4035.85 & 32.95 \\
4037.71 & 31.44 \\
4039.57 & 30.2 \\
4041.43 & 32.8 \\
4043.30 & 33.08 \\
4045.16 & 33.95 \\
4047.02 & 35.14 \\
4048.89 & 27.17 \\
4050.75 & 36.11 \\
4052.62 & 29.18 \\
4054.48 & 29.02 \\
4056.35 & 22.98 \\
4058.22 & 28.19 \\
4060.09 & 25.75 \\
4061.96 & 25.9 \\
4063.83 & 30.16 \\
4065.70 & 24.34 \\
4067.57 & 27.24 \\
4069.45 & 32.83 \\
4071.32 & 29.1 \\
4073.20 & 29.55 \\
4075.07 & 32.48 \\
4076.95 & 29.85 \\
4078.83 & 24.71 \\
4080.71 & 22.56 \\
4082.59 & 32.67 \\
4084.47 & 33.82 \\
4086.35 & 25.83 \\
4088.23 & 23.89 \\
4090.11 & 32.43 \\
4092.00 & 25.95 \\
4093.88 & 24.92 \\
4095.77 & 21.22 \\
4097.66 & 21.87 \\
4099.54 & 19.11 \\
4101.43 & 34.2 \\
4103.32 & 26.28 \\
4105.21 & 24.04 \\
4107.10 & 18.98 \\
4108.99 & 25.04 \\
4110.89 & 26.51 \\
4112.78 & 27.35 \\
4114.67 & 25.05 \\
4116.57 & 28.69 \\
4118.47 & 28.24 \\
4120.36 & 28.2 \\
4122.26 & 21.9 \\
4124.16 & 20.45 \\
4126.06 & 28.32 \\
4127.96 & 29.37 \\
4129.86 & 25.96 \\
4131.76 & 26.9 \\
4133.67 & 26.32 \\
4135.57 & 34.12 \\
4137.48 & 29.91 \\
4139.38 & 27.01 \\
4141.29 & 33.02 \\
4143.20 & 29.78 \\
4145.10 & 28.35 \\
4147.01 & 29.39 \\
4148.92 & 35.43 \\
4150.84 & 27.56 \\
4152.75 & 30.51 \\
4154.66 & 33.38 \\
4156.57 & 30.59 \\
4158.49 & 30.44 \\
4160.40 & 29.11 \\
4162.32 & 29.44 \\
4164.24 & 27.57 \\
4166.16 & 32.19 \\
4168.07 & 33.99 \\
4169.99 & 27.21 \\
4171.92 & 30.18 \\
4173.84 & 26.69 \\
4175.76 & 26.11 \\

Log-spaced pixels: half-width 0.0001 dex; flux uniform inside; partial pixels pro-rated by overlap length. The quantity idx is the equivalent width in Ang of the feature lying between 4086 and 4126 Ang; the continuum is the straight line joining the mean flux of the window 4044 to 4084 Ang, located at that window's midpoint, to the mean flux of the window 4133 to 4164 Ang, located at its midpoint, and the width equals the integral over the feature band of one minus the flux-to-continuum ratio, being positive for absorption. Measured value 5.87 Ang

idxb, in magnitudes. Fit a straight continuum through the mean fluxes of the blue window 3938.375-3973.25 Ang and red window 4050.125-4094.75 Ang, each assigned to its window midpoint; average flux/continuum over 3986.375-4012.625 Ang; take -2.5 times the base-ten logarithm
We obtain -0.14 mag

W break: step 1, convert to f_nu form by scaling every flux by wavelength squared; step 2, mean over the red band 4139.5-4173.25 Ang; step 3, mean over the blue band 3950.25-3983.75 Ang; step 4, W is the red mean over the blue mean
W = 1.54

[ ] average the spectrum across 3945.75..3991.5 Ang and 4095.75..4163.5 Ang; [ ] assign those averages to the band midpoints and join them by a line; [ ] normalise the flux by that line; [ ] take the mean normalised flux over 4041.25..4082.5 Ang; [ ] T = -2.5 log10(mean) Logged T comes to -0.140 mag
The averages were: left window 23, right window 27.7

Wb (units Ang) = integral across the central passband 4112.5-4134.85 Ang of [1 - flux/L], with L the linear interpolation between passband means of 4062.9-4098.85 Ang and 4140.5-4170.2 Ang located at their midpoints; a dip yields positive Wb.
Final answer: 2.2 Ang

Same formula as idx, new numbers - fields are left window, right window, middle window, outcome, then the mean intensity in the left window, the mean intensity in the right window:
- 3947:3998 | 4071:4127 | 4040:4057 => -4.0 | 23.5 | 26.4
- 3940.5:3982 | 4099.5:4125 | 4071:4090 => -2.8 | 22.6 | 25.5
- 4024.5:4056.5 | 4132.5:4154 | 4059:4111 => 6.6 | 31.1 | 30.1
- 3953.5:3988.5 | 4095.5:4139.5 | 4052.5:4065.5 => -1.5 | 21.5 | 26.1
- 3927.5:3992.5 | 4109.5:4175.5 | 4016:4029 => -3.2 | 23.1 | 28.7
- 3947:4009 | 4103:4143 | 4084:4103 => 0.2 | 24.6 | 26.8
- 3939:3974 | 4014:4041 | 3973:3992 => 2.2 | 23.4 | 30.8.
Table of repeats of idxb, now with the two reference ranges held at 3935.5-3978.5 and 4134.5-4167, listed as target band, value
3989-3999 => -0.14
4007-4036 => -0.24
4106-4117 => 0.15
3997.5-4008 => -0.23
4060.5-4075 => -0.06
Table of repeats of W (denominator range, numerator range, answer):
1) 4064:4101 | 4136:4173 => 1.15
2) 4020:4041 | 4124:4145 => 0.98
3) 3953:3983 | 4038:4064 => 1.51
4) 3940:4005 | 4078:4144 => 1.17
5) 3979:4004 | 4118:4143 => 1.09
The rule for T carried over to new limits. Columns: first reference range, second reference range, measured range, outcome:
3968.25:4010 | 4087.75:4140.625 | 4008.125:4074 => -0.19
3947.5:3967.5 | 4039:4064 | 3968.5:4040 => -0.01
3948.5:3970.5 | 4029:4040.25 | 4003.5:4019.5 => -0.12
